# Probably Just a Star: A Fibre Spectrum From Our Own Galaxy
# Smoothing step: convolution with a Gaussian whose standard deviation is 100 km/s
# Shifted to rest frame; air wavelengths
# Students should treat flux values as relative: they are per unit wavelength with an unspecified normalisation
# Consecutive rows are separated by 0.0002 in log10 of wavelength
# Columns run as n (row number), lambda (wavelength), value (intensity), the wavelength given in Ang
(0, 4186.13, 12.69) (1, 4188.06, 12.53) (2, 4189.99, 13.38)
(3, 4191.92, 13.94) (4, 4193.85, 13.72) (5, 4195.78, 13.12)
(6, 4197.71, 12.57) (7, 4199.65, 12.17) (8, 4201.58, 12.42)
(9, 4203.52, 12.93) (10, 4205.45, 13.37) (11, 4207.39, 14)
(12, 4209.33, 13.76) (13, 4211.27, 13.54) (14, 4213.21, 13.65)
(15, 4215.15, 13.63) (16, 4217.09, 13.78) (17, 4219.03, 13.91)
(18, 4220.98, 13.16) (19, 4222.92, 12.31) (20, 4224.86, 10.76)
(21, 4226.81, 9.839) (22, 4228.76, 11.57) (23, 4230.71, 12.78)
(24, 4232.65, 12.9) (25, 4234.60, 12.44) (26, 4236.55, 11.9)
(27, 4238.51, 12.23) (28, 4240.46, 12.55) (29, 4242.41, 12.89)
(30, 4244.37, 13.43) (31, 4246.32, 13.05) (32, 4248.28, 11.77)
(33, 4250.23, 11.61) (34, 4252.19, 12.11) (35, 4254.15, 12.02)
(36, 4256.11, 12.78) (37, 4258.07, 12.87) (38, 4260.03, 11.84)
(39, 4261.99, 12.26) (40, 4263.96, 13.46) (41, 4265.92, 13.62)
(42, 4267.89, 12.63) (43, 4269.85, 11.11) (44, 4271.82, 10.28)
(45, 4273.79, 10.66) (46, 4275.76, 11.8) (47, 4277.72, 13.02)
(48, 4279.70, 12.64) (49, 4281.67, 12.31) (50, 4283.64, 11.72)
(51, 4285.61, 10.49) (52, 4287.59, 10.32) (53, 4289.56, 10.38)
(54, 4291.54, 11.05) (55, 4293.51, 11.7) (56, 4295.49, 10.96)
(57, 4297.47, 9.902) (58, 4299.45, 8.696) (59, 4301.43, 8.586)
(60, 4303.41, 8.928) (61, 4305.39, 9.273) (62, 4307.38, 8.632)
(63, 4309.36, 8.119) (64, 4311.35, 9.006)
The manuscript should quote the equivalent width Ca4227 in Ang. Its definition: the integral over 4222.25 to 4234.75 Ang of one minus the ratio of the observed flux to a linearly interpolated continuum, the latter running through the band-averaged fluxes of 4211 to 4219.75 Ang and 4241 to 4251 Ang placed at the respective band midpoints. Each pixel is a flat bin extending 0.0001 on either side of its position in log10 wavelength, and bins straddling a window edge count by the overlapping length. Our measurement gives 1.4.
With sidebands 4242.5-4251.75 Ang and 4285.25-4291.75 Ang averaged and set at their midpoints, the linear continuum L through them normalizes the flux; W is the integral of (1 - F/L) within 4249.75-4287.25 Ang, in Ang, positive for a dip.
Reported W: -1.94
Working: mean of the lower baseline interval 12.5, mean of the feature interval 12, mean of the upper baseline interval 10.5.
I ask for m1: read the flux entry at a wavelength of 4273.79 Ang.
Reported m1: 10.66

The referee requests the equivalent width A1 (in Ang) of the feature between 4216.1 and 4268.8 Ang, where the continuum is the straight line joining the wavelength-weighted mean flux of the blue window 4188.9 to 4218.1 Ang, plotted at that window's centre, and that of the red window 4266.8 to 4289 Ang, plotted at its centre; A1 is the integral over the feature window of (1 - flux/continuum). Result -0.37 Ang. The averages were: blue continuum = 13.3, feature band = 12.5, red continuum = 11.5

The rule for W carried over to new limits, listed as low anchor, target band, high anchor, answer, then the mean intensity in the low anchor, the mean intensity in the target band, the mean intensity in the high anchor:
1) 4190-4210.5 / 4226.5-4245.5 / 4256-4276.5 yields 0.38 Ang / 13.2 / 12.3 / 12.1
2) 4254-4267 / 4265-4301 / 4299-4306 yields -2.04 Ang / 12.7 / 11.2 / 8.87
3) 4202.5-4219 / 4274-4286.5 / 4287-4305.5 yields -1.45 Ang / 13.6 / 11.9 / 10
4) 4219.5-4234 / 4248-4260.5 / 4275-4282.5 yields 0.07 Ang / 12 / 12.2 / 12.5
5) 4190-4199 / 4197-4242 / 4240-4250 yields 0.99 Ang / 13.3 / 12.7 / 12.7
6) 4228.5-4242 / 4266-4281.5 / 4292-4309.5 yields -1.68 Ang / 12.4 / 11.9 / 9.54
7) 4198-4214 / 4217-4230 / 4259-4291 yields 0.76 Ang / 13.2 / 12.1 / 11.8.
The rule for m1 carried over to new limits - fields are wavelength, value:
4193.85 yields 13.72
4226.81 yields 9.839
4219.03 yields 13.91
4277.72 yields 13.02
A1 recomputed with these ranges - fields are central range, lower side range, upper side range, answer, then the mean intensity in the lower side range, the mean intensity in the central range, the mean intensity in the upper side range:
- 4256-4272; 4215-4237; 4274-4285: -0.3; 12.4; 12.4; 12.1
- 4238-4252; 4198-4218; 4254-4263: 0.2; 13.3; 12.5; 12.4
